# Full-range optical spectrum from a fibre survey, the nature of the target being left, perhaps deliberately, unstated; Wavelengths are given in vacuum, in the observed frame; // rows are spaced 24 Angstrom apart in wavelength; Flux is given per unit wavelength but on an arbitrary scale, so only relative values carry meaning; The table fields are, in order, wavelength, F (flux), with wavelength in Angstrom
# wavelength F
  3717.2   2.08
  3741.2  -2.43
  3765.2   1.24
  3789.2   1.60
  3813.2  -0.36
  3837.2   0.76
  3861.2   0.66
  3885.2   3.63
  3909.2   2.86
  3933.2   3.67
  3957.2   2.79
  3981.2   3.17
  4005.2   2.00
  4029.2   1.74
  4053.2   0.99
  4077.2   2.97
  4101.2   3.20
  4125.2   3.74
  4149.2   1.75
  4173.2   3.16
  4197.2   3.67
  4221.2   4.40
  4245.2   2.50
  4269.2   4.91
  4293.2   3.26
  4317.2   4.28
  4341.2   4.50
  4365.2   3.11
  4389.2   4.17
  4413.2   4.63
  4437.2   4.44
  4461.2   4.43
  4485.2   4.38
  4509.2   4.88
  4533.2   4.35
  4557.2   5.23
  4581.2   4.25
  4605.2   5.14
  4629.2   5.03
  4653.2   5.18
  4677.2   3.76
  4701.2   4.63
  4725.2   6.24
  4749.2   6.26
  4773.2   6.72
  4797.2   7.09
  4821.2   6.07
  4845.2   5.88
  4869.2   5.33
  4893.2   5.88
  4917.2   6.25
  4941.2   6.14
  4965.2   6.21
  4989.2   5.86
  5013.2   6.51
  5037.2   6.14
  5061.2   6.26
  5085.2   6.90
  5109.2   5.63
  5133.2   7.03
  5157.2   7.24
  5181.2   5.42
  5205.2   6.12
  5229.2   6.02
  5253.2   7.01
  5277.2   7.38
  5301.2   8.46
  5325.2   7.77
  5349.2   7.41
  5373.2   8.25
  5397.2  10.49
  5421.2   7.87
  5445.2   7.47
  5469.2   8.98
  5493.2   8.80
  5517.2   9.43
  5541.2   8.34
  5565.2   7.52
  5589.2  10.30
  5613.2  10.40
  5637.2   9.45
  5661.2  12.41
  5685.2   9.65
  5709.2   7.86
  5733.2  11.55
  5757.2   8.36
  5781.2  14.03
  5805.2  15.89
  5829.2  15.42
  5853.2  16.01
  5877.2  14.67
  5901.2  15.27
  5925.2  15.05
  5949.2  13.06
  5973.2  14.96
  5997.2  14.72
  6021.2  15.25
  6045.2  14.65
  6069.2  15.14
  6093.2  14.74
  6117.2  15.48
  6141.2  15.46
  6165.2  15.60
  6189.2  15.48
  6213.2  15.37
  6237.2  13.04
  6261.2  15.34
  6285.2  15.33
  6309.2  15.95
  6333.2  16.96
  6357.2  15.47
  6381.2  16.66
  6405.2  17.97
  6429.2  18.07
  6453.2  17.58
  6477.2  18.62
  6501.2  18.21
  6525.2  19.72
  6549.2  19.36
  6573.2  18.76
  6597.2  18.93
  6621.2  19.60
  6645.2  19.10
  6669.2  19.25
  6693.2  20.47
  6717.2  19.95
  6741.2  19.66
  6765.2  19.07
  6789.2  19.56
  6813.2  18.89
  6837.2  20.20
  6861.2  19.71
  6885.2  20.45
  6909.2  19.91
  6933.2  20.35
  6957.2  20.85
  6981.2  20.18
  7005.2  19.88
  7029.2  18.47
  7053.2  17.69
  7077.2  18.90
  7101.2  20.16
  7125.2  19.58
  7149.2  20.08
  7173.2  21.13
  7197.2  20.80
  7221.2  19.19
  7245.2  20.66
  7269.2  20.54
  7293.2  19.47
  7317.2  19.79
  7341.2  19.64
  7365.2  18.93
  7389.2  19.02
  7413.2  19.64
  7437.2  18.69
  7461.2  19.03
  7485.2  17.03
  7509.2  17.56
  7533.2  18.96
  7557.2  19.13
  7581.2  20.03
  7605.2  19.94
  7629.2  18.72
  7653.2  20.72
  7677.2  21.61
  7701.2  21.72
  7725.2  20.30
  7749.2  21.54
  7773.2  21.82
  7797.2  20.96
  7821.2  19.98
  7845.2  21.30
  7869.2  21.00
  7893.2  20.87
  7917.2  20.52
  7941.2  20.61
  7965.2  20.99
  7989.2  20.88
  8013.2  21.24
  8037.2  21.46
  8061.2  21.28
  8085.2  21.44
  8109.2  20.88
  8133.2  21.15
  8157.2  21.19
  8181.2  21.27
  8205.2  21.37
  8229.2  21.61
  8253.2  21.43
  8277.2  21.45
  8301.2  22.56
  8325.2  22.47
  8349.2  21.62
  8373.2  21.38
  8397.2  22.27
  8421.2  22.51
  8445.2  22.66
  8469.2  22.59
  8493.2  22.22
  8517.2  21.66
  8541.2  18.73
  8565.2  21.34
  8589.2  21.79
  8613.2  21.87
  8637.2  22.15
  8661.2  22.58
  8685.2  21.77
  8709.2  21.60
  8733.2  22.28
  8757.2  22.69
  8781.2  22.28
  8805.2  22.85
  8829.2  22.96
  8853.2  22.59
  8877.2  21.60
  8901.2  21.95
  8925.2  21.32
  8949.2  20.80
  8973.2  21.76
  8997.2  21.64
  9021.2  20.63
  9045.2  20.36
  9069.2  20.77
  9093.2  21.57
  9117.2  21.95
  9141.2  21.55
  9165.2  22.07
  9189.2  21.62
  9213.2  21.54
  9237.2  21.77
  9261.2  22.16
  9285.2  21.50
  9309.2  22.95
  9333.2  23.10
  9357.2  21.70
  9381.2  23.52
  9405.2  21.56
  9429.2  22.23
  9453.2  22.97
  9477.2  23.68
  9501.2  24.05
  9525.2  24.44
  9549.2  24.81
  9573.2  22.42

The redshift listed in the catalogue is 0.45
